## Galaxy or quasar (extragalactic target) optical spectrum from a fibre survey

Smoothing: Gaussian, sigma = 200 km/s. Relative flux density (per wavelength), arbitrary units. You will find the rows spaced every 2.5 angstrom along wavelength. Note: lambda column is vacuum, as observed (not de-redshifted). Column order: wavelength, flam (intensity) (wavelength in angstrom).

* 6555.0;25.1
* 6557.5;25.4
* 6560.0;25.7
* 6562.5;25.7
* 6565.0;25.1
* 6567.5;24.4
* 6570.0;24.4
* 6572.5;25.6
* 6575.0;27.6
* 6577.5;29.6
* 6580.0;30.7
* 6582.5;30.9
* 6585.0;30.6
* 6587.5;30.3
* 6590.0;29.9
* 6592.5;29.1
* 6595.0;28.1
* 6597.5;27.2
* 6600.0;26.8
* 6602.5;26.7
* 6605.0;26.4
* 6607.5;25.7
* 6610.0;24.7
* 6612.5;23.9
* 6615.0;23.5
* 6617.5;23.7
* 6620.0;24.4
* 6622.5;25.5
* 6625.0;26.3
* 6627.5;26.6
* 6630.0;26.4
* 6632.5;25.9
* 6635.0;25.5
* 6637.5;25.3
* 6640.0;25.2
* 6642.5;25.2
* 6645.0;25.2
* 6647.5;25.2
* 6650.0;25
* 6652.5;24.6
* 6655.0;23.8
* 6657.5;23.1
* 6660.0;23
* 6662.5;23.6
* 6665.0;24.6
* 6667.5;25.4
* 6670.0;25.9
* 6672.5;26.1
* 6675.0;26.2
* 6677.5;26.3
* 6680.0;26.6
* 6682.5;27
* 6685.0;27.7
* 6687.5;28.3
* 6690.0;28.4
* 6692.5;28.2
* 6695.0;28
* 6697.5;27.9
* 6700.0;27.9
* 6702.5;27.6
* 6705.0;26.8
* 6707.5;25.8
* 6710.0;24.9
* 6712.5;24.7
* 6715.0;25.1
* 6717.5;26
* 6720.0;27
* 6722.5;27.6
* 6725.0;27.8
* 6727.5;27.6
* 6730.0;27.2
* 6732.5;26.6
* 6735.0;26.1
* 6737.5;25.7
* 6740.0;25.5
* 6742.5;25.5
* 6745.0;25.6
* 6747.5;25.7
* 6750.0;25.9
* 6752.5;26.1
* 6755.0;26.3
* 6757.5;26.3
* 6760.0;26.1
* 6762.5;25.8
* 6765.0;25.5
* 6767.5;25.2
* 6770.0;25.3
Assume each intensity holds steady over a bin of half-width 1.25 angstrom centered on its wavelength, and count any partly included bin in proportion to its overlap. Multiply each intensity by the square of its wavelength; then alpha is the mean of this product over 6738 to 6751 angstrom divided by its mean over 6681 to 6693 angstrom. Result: 0.9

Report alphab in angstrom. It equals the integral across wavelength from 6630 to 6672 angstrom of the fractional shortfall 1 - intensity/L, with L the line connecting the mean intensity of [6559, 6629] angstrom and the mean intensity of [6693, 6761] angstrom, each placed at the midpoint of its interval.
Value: 2.8 angstrom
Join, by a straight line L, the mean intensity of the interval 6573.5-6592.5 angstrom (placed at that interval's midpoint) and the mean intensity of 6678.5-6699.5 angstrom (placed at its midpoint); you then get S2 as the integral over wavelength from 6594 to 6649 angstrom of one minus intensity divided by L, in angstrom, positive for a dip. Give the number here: 6.58 angstrom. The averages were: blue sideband 29.8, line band 25.6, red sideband 27.8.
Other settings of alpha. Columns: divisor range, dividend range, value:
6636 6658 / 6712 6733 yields 1.10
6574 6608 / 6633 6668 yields 0.88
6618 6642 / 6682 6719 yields 1.08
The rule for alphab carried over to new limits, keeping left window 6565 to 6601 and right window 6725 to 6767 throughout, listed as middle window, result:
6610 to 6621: 1.50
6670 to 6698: -0.39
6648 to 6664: 1.94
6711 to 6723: 0.24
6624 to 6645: 1.33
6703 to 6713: 0.31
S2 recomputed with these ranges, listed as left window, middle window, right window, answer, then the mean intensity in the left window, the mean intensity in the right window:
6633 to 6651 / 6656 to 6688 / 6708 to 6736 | 0.12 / 25.3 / 26.4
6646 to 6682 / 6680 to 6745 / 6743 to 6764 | -3.30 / 25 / 26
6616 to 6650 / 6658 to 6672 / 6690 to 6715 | 0.84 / 25.4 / 26.9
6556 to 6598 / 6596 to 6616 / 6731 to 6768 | 1.24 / 27.7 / 25.9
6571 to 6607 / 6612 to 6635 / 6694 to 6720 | 2.21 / 28.4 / 26.5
